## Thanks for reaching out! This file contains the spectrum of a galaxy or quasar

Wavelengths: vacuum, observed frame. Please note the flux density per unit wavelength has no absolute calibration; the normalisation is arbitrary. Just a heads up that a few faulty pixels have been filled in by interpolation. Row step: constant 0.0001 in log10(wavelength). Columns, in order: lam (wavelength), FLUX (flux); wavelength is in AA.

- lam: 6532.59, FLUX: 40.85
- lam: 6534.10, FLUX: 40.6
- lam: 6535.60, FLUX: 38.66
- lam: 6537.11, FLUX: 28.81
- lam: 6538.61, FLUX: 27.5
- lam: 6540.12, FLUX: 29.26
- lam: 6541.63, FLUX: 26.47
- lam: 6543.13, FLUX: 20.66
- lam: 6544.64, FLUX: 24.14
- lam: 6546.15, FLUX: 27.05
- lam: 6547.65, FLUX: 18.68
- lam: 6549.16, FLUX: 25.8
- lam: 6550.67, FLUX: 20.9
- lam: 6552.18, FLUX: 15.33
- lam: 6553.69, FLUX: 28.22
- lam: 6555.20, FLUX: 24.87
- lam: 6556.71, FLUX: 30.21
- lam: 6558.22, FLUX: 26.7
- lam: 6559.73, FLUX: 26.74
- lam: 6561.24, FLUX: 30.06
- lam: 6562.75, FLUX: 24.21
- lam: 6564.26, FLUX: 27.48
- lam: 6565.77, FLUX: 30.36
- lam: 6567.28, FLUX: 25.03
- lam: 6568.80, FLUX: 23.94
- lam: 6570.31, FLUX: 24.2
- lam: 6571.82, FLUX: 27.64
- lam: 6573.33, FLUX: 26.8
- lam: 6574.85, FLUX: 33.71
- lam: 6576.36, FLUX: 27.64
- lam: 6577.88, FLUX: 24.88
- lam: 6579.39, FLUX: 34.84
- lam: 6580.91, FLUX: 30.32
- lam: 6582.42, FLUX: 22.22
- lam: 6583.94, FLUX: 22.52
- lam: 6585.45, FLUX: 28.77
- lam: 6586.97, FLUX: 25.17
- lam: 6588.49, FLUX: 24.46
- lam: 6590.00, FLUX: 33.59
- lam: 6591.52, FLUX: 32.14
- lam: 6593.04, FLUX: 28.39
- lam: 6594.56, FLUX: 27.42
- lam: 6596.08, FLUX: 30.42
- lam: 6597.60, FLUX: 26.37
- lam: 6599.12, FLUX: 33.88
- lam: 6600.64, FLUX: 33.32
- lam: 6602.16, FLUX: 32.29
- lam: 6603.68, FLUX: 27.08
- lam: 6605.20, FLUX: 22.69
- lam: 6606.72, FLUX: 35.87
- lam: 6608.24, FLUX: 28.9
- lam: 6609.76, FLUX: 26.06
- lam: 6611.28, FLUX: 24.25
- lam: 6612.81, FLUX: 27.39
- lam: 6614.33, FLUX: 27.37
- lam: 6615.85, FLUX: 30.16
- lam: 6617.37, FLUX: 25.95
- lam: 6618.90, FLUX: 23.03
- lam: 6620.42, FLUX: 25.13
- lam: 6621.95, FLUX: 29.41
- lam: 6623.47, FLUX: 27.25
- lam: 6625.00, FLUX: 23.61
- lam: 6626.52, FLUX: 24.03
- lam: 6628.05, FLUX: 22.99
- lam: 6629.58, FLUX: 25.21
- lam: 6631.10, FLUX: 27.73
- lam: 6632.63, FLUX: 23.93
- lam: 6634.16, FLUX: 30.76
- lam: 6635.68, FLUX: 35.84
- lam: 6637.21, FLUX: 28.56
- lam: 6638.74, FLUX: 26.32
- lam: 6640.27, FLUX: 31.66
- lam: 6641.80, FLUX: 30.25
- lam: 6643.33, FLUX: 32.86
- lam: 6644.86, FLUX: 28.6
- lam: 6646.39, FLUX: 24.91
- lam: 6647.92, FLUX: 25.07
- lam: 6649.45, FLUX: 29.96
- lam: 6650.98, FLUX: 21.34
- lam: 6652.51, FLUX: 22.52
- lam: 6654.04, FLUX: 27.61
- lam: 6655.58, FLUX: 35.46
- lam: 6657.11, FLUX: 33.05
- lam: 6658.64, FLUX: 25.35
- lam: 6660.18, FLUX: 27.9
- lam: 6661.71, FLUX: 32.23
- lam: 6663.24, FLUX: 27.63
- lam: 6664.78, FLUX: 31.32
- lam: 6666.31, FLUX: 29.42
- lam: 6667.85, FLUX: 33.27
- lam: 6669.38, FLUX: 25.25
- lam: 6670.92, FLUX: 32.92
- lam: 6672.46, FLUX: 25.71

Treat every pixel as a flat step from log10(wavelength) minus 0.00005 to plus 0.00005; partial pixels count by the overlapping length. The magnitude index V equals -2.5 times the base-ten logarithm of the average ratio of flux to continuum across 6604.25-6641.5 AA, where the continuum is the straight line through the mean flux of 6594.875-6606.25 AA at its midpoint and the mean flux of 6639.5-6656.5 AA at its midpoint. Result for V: 0.06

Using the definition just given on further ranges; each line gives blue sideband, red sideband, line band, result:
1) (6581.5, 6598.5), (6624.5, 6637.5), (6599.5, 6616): -0.06 mag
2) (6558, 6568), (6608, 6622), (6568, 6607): -0.06 mag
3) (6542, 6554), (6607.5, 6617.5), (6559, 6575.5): -0.14 mag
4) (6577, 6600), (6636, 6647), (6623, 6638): 0.08 mag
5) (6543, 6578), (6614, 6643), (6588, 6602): -0.14 mag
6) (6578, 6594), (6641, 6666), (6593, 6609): -0.06 mag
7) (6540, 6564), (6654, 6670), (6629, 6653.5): 0.04 mag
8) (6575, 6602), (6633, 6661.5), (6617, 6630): 0.15 mag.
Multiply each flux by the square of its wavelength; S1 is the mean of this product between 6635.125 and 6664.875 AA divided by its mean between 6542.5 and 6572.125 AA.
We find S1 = 1.2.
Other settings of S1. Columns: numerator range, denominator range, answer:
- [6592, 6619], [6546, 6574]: 1.14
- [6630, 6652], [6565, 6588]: 1.06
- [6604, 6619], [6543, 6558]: 1.17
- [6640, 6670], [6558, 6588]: 1.09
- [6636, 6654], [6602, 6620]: 1.02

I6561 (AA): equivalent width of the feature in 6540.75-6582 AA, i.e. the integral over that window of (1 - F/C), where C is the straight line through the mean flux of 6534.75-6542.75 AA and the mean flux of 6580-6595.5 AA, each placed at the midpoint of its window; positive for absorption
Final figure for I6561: 3.7 AA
